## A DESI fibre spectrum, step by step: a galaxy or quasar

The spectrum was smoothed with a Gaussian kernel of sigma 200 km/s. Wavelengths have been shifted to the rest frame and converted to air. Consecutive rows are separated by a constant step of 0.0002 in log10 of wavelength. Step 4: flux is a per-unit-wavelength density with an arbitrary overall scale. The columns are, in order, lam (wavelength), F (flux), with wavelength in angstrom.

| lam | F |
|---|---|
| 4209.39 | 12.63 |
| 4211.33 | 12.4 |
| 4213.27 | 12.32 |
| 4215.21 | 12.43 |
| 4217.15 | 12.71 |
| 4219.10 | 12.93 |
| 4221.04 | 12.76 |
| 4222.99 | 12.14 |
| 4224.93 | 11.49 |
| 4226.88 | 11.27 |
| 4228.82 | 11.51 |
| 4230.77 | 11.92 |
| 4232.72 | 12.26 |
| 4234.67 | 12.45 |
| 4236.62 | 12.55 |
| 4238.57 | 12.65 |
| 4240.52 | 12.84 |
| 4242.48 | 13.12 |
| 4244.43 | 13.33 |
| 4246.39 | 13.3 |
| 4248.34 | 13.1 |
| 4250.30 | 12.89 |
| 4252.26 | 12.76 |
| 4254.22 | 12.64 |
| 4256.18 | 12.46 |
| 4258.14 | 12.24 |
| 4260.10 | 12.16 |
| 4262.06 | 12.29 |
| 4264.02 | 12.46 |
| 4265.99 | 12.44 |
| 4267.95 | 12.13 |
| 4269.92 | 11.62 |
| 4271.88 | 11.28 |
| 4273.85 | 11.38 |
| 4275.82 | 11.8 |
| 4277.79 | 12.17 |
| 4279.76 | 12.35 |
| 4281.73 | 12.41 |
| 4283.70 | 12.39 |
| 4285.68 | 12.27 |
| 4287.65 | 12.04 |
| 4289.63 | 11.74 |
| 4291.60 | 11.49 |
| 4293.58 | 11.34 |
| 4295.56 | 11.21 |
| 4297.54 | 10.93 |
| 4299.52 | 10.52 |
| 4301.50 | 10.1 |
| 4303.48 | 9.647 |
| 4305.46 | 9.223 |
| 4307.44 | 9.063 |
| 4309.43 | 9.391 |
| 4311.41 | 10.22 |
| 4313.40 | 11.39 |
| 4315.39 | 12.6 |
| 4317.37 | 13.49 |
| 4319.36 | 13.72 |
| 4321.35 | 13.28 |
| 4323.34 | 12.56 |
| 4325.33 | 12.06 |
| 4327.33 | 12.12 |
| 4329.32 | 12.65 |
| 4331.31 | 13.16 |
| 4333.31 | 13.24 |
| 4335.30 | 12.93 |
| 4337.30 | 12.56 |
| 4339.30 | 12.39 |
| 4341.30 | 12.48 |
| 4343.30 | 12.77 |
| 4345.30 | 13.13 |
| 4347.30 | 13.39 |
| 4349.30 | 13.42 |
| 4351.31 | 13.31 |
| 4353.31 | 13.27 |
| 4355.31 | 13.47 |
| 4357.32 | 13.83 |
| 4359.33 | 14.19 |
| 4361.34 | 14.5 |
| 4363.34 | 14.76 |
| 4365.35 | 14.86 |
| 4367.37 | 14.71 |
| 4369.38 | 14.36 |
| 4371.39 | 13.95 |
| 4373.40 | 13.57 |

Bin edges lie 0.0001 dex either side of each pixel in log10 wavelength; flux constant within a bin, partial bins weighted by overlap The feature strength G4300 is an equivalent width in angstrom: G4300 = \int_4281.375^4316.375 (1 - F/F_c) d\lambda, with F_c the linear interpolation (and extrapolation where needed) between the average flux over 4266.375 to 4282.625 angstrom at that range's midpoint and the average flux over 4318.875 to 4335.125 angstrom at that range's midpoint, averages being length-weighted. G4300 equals 3.84 angstrom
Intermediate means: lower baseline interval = 11.9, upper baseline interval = 12.8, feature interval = 11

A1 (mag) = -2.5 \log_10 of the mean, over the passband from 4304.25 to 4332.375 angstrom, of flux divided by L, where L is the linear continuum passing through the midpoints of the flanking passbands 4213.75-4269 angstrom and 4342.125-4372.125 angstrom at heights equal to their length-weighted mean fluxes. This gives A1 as 0.14 mag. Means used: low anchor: 12.5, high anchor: 13.9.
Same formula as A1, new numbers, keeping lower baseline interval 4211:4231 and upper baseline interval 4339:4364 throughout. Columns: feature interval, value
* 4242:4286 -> 0.02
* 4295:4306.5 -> 0.26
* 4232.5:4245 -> -0.04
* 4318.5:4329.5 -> 0.04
